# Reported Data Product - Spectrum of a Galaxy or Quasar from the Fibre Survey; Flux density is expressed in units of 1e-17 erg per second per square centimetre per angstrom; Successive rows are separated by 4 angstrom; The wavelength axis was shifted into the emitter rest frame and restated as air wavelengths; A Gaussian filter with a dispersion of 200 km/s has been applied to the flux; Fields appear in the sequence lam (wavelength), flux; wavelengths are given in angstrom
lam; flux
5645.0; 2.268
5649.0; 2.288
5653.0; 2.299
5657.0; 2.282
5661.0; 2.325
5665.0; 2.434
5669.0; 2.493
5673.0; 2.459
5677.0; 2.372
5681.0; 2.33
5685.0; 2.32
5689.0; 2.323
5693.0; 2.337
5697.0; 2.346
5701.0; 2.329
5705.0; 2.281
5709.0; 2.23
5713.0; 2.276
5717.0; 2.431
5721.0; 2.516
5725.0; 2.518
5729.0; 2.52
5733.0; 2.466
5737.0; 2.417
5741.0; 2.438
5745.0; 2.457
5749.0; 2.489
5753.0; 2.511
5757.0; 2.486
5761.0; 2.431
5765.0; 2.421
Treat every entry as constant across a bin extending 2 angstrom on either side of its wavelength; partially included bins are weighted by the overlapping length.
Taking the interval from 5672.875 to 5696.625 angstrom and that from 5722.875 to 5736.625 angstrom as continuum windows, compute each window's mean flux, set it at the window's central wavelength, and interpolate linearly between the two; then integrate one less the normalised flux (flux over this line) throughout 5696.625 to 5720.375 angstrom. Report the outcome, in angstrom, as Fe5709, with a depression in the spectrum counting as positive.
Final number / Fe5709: 0.97 angstrom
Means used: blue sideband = 2.35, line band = 2.33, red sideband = 2.49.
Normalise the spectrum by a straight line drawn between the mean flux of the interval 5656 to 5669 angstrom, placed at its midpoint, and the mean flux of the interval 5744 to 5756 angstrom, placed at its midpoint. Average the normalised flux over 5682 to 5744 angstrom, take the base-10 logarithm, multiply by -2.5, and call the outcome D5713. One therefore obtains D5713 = 0.026 mag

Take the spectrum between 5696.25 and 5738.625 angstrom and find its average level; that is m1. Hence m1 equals 2.39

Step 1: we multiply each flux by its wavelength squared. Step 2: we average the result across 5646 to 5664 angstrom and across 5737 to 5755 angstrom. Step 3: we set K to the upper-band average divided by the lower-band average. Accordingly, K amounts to 1.1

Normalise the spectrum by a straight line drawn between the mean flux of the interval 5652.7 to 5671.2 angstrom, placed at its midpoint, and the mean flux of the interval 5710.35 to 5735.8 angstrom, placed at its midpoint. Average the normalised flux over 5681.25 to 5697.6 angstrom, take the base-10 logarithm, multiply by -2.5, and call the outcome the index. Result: 0.04 mag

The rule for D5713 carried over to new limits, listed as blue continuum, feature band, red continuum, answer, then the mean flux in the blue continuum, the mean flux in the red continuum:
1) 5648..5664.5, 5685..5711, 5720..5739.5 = 0.05 mag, 2.31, 2.48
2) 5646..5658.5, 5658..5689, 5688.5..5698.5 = -0.03 mag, 2.29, 2.34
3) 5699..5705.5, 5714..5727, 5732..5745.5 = -0.04 mag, 2.31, 2.44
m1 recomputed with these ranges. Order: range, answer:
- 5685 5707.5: 2.32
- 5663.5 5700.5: 2.38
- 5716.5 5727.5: 2.5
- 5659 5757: 2.4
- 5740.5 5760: 2.48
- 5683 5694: 2.33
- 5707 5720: 2.33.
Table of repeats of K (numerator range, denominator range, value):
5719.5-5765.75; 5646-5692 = 1.08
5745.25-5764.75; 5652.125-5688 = 1.07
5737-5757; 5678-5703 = 1.08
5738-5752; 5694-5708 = 1.08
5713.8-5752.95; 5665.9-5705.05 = 1.06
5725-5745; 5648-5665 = 1.09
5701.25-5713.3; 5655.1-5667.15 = 0.98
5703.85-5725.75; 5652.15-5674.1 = 1.01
